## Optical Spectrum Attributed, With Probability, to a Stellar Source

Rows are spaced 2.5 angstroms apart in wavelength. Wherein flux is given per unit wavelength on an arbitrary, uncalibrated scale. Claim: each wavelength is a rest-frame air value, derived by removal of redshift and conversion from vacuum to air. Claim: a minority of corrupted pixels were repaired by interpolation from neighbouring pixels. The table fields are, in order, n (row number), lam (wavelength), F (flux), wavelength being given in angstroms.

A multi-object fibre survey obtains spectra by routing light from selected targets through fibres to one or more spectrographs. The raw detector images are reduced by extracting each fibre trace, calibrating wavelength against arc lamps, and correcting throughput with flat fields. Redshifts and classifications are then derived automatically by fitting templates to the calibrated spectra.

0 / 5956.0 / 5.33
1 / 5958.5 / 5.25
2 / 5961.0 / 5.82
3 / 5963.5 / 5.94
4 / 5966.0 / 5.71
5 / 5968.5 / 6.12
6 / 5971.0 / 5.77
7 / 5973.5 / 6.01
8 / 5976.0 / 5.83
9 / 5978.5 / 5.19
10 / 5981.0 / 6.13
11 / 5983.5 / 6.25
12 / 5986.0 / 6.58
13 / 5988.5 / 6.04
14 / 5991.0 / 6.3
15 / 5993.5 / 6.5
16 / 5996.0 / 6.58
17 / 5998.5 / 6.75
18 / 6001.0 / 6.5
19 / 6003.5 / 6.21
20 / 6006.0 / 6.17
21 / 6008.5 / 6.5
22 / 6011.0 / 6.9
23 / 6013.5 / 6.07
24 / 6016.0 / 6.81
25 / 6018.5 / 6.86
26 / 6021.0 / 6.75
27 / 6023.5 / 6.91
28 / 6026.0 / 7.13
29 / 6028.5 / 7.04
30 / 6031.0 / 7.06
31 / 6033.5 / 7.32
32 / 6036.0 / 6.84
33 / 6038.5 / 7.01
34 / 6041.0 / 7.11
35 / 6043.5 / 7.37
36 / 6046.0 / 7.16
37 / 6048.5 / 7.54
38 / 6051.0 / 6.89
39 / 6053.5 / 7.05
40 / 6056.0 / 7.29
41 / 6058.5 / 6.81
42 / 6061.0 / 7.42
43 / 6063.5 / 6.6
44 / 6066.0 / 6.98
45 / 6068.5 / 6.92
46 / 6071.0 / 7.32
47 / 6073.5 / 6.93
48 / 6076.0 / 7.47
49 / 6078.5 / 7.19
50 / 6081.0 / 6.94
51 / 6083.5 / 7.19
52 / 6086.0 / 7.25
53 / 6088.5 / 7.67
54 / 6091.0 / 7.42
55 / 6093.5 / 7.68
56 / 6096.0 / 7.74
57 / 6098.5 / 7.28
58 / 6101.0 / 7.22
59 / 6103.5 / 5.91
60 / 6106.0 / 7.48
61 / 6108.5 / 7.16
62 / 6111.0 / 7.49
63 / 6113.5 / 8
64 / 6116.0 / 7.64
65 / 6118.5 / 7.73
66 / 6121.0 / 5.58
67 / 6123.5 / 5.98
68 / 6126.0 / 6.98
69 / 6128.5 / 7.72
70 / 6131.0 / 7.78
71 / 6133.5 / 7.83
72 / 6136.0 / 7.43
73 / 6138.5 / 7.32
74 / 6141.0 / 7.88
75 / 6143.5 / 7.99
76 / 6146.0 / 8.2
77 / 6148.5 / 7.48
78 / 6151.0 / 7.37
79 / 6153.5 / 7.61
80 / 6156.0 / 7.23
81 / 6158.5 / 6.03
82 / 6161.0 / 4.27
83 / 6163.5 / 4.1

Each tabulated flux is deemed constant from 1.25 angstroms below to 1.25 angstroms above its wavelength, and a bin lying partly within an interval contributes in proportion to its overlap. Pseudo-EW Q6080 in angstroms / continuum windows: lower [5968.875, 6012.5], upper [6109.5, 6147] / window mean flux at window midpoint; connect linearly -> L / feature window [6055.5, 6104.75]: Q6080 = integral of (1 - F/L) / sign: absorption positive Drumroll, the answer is -1.03 angstroms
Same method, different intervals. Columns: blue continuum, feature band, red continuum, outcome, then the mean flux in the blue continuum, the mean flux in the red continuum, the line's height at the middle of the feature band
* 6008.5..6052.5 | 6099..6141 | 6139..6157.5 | 1.5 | 6.97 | 7.64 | 7.48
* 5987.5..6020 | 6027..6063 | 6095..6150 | -1.8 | 6.48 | 7.35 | 6.78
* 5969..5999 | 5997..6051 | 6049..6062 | -1.4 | 6.15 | 7.11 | 6.69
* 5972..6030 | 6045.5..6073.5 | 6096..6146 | -0.9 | 6.44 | 7.32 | 6.87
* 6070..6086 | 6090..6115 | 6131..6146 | 0.2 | 7.18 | 7.74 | 7.41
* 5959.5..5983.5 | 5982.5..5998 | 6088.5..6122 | -0.9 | 5.85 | 7.28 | 6.05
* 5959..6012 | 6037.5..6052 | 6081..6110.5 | -0.9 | 6.16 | 7.26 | 6.76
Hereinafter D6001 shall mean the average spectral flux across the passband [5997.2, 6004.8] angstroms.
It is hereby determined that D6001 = 6.49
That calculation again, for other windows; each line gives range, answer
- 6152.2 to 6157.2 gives 7.42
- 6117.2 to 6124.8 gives 6.44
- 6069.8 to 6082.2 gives 7.17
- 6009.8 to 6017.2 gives 6.59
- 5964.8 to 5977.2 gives 5.89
